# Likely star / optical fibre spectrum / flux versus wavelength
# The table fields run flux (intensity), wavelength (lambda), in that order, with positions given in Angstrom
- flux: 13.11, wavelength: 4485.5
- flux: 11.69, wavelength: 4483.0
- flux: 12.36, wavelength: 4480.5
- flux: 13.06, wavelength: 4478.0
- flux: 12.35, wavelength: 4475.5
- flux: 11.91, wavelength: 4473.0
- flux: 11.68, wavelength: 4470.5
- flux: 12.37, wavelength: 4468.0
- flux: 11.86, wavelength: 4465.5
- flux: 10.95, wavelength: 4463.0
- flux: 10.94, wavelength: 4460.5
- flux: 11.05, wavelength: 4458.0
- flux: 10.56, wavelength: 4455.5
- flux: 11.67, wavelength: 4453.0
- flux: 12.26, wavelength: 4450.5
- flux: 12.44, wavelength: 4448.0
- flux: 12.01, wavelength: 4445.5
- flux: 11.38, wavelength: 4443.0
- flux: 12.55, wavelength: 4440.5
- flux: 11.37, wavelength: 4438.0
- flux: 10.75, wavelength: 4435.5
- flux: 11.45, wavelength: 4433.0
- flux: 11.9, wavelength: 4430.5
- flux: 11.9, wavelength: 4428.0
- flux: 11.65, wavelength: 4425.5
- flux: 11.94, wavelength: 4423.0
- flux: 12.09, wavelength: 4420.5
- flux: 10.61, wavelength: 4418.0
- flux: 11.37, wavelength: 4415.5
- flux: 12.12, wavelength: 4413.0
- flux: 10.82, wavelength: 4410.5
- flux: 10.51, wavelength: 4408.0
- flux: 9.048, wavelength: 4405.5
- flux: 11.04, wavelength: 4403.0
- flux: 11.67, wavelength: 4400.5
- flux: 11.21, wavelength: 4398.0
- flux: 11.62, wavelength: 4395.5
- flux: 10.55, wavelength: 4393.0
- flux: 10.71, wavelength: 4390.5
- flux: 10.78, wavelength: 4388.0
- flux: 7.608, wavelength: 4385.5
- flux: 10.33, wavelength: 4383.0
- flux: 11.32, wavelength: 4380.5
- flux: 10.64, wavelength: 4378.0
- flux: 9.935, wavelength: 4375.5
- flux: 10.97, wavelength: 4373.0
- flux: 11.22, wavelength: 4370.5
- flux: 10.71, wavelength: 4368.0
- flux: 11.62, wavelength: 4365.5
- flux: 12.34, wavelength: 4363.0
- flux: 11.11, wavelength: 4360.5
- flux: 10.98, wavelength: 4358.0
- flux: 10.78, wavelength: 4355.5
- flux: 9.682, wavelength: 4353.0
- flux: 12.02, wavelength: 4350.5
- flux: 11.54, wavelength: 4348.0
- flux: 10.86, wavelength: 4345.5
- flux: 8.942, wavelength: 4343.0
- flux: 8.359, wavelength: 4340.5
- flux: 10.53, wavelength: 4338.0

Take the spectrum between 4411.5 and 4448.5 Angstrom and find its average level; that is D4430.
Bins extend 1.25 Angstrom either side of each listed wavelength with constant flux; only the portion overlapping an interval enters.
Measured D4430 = 11.7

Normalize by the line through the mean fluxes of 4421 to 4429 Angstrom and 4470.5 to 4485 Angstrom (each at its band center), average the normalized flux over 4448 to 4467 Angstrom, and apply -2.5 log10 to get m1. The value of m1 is 0.06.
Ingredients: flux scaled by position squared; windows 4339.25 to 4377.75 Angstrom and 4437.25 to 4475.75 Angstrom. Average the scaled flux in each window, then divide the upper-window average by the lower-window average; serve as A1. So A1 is 1.1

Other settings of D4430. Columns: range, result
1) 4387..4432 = 11.2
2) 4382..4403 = 10.6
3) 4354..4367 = 11.3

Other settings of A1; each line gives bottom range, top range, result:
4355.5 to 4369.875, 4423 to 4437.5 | 1.05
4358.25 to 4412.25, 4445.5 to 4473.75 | 1.12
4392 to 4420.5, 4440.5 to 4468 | 1.08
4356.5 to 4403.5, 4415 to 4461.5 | 1.10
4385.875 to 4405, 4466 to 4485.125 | 1.17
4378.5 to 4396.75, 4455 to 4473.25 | 1.13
